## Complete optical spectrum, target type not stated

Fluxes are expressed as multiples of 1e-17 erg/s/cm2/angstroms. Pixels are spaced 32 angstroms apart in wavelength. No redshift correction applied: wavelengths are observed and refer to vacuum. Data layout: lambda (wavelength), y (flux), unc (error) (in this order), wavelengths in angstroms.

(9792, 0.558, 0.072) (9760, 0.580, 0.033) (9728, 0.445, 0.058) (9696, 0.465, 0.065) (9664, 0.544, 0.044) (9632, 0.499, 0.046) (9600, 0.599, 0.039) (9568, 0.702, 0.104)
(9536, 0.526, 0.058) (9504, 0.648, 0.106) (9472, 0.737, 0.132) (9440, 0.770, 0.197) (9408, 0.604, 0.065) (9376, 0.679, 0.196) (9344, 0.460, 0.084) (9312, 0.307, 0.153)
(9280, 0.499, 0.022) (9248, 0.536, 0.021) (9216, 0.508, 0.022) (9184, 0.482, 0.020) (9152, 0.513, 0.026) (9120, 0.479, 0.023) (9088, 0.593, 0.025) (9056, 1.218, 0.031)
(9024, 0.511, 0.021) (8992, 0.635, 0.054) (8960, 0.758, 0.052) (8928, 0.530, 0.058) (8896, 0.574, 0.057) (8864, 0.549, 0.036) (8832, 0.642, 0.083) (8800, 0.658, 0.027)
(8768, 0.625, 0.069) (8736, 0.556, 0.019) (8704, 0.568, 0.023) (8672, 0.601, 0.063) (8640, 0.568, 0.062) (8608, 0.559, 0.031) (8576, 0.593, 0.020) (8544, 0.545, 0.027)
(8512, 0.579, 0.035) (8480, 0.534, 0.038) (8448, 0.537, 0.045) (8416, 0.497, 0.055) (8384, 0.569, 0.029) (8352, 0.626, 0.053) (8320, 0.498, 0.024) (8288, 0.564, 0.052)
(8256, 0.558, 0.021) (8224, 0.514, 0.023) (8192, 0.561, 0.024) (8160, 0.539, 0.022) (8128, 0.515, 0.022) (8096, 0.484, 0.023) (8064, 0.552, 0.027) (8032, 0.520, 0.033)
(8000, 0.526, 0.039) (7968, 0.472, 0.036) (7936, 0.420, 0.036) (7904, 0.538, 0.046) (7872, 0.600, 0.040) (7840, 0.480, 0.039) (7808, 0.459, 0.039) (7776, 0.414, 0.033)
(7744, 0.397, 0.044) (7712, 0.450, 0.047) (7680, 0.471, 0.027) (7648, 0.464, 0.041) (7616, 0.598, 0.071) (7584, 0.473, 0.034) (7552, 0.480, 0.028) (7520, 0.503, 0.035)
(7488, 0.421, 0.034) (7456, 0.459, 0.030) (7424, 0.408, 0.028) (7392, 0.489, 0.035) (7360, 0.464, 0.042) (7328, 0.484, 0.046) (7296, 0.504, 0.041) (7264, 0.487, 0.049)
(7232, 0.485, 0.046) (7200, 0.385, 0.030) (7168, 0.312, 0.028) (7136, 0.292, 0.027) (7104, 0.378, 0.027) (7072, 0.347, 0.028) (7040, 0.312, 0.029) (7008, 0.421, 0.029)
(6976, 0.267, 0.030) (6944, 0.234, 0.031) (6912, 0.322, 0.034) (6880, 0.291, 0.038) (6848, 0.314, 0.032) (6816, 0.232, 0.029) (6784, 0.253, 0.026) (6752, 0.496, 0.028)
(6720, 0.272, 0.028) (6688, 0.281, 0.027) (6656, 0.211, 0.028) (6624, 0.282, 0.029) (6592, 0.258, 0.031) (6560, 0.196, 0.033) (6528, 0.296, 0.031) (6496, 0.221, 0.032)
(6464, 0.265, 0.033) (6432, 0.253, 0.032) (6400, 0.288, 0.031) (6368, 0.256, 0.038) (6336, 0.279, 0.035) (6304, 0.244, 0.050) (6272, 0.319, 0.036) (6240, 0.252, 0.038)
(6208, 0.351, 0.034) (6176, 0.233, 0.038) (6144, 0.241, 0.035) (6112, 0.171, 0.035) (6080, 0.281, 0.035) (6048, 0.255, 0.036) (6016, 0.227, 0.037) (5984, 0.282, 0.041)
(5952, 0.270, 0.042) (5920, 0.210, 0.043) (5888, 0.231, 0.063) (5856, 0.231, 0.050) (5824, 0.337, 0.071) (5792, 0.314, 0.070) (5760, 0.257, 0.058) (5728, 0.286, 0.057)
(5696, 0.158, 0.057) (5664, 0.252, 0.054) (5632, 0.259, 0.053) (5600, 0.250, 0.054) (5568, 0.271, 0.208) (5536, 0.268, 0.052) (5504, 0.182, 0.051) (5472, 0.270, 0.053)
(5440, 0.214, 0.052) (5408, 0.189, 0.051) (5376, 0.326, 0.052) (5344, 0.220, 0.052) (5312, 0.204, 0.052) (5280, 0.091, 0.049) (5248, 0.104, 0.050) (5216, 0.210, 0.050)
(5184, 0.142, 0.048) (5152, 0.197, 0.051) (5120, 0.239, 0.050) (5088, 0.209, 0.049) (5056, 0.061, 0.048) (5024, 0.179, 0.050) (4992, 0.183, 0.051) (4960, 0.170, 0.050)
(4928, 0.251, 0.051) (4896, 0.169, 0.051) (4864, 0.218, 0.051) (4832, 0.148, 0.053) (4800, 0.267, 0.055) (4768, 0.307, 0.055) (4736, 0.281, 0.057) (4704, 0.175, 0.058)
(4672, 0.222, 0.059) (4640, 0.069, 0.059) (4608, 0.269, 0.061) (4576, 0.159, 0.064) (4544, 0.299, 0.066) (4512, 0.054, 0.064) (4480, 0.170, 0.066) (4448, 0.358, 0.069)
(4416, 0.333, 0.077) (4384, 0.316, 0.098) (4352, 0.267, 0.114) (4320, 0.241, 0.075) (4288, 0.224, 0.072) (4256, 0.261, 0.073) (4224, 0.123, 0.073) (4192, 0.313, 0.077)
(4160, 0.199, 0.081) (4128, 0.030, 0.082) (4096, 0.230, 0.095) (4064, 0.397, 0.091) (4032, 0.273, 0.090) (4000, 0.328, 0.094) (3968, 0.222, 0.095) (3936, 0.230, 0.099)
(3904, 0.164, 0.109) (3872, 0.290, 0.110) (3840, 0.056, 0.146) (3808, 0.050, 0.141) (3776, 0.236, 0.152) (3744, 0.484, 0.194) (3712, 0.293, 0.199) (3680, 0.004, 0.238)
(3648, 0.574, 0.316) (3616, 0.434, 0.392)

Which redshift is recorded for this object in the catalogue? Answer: 0.809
